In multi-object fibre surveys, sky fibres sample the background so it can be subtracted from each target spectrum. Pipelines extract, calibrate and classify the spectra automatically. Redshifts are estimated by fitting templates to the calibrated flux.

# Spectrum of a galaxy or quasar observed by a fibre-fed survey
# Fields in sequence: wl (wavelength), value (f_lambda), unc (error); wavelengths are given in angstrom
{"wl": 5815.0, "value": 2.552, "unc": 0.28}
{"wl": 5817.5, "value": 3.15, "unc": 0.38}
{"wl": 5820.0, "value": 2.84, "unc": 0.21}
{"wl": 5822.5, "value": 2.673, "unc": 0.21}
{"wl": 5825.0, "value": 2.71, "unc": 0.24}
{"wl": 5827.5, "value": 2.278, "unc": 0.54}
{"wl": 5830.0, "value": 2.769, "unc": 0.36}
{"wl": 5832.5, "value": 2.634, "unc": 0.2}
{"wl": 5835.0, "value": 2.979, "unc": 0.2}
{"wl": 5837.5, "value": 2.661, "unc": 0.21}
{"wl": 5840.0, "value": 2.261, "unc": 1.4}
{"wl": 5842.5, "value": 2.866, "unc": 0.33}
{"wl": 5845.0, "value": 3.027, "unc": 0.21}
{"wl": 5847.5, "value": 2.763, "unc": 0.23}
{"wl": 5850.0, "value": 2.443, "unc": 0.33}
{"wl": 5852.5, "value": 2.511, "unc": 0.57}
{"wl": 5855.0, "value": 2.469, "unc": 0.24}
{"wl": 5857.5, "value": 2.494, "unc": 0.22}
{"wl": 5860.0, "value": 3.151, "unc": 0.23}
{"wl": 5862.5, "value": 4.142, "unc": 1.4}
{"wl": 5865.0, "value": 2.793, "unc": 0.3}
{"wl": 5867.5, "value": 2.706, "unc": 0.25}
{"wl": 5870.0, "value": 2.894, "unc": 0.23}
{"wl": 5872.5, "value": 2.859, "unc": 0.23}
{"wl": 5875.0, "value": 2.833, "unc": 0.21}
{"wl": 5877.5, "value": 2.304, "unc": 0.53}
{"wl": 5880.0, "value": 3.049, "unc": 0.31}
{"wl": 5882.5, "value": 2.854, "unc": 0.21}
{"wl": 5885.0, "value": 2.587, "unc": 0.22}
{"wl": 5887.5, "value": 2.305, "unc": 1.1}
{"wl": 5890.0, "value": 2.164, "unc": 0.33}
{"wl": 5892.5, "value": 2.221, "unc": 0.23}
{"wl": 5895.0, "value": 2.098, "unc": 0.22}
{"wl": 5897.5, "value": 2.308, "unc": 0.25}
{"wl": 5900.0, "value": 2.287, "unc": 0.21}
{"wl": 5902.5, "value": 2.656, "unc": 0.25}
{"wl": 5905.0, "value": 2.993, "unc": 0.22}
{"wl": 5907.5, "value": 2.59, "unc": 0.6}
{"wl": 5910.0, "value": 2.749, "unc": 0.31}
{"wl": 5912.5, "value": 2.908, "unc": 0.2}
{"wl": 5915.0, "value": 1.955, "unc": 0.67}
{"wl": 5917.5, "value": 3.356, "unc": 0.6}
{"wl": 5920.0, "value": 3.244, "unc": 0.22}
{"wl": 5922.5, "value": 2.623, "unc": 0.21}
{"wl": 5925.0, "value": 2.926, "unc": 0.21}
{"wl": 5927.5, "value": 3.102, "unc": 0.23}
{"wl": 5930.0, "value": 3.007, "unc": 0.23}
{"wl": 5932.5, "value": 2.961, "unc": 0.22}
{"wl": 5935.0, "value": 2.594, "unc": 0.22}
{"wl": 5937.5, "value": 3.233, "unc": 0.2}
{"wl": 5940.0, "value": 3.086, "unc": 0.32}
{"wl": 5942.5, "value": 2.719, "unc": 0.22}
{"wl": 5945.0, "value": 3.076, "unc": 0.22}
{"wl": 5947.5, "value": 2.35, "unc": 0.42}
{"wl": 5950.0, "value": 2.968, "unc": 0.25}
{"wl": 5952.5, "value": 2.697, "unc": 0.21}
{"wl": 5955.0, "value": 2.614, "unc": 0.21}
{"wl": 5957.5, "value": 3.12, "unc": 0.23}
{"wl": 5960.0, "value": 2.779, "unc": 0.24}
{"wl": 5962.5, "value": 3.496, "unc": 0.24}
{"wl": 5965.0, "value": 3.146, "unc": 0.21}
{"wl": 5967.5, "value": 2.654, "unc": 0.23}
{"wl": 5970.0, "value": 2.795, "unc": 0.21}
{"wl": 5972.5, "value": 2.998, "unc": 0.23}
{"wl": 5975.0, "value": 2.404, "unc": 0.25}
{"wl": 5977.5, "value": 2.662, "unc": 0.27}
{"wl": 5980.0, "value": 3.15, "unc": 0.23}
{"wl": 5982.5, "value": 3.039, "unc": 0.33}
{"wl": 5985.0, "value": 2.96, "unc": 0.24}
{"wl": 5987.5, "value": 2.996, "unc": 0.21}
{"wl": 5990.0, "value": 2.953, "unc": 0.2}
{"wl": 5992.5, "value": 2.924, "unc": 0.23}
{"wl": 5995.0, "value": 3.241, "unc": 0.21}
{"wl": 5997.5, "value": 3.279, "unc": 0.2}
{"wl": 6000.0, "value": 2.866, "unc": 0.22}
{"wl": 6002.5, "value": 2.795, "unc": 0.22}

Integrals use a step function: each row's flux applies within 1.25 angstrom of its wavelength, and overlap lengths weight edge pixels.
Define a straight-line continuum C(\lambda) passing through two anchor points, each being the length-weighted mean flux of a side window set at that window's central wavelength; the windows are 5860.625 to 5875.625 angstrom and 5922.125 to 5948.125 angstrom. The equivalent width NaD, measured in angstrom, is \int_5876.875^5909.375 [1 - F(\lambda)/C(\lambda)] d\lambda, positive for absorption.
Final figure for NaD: 5.35 angstrom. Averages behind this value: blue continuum 3.05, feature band 2.5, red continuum 2.9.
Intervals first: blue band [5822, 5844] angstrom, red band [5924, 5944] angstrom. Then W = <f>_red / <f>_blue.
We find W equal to 1.11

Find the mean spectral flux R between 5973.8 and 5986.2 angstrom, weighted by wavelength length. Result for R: 2.84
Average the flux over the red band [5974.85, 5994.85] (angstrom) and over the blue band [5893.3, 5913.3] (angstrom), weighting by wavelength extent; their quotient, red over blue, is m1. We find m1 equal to 1.15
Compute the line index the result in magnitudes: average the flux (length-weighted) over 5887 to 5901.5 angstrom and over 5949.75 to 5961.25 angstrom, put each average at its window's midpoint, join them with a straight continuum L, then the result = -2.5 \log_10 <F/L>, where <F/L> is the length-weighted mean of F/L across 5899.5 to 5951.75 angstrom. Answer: -0.12 mag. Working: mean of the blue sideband 2.23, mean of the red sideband 2.82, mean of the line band 2.83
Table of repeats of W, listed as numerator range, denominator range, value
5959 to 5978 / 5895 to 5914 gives 1.11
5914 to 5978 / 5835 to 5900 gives 1.08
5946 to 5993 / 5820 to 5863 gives 1.05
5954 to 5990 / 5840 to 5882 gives 1.04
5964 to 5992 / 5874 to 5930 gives 1.09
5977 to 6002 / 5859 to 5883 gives 1.02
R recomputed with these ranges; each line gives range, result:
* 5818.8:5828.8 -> 2.62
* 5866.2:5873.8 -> 2.82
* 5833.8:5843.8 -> 2.69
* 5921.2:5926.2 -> 2.78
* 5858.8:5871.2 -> 3.14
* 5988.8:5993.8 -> 2.94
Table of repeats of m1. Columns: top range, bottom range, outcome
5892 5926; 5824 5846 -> 0.99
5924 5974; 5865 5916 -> 1.13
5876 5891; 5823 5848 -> 0.95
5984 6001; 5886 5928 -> 1.16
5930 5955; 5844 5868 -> 1.00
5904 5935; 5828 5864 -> 1.02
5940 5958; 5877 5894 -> 1.12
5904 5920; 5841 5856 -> 1.04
